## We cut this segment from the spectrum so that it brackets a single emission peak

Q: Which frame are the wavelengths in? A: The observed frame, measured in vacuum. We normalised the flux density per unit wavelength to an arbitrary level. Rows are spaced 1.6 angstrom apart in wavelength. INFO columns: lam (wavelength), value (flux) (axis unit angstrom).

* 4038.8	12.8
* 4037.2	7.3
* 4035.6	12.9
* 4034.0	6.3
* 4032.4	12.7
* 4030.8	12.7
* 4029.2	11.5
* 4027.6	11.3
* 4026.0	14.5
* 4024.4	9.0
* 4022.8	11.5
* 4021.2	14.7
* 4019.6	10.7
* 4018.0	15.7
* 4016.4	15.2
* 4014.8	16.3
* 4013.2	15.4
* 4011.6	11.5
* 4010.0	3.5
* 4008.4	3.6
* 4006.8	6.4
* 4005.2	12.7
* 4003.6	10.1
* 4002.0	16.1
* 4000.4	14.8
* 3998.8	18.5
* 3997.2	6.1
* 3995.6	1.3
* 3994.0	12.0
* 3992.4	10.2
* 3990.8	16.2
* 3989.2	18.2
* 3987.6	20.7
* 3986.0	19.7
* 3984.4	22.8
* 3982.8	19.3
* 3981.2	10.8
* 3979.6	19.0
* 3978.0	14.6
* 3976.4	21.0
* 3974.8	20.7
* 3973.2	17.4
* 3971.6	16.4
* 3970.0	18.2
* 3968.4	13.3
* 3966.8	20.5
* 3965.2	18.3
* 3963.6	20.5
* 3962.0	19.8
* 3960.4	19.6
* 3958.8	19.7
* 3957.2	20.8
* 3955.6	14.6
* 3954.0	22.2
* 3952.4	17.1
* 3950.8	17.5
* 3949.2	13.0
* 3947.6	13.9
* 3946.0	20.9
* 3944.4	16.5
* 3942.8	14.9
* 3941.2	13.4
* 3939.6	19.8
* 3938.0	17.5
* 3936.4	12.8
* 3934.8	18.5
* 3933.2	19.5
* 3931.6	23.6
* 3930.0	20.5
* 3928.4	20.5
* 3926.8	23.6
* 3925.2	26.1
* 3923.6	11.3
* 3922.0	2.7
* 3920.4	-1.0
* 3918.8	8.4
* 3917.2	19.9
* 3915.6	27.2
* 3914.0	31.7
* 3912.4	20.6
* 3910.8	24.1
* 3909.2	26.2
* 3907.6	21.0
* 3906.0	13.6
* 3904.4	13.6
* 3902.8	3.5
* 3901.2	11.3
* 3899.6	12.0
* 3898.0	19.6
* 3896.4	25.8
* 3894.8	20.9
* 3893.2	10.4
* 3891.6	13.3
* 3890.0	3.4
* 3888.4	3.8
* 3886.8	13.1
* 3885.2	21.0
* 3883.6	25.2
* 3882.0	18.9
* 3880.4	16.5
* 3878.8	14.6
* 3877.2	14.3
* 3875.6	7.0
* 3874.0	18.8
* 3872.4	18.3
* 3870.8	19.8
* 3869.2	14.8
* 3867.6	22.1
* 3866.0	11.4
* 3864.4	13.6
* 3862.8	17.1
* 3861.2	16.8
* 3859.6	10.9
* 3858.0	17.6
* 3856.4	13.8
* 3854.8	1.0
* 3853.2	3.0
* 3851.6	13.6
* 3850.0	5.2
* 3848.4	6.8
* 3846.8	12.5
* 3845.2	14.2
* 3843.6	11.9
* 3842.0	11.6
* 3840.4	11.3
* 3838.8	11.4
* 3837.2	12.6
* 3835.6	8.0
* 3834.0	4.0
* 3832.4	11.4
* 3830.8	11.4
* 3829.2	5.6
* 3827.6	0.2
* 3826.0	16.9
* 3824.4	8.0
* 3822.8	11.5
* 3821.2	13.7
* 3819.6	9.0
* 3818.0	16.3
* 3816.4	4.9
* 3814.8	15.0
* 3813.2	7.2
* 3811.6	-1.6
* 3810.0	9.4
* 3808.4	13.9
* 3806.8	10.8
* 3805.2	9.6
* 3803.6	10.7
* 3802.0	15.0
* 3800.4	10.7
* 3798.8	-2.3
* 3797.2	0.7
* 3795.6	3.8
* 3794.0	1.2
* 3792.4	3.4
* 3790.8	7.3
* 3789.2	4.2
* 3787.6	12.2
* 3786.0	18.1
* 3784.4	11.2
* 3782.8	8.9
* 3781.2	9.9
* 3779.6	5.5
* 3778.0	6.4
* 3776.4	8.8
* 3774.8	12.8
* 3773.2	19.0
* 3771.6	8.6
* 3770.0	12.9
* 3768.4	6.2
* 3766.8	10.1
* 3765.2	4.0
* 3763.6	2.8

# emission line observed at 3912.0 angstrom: Lyman alpha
